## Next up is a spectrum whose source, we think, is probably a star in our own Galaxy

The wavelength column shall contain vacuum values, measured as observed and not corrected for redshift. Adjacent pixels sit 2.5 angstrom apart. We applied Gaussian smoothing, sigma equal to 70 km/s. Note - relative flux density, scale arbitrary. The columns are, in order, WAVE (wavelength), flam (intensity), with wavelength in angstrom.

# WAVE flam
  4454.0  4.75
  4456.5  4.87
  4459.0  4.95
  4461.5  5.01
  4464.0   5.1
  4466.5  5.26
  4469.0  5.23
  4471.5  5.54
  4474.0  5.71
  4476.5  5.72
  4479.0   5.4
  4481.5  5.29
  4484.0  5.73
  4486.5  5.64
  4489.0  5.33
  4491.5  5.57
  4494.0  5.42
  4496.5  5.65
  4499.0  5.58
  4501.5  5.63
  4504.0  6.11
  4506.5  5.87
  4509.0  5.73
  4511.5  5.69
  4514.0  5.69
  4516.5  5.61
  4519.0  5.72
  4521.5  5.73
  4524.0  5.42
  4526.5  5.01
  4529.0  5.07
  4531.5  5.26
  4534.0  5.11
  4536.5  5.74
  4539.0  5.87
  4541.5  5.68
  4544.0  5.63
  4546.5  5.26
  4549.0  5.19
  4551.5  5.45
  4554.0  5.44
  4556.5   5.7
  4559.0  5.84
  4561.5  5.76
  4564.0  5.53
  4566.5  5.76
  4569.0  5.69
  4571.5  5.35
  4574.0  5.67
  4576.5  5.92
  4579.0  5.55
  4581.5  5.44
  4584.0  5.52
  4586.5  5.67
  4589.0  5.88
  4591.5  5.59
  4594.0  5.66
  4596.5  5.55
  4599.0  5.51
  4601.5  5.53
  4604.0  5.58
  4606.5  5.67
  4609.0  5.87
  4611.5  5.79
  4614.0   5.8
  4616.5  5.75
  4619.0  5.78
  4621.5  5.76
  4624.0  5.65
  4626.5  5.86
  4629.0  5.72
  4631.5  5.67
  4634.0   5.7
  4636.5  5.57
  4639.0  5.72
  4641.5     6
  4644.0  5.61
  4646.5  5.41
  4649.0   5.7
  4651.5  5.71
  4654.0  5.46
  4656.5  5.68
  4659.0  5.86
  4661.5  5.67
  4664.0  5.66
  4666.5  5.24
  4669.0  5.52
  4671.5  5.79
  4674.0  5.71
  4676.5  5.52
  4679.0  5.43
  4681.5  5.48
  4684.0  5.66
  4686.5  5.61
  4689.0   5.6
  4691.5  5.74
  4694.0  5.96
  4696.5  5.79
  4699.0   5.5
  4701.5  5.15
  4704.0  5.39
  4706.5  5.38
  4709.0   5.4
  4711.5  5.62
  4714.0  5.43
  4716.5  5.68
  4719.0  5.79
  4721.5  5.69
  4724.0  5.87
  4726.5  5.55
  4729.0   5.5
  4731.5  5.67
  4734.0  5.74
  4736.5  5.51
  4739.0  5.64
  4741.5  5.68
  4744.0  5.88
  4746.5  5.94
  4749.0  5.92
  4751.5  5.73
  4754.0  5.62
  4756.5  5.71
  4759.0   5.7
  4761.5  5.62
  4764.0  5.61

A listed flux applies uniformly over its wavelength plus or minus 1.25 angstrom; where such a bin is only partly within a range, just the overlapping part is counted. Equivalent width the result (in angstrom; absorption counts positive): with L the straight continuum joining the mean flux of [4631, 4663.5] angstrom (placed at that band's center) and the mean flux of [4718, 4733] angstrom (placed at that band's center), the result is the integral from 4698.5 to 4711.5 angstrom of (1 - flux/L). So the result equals 0.7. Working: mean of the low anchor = 5.67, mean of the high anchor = 5.68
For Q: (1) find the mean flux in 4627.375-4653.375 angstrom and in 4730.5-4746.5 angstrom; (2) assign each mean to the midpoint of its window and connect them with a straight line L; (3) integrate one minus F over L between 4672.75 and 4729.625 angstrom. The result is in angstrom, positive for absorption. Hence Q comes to 1.1 angstrom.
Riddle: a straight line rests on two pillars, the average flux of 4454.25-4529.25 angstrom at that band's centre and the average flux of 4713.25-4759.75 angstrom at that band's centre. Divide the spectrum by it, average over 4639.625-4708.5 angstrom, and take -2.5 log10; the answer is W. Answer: 0.008 mag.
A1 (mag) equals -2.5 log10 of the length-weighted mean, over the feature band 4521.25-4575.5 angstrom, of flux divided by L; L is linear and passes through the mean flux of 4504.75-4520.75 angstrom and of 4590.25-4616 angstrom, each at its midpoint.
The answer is 0.038 mag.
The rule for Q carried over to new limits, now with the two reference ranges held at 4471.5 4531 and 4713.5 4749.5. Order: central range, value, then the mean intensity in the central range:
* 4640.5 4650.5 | 0.0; 5.67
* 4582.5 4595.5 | -0.1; 5.66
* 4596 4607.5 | 0.1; 5.57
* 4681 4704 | 0.3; 5.6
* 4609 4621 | -0.3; 5.79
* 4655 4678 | 0.2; 5.62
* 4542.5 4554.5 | 0.4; 5.4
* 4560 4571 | -0.1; 5.67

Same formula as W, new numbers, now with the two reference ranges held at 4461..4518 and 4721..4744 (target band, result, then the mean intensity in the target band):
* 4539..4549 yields 0.01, 5.53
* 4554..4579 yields -0.02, 5.67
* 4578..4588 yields 0.01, 5.55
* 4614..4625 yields -0.03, 5.74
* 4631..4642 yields -0.02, 5.72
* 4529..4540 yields 0.03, 5.44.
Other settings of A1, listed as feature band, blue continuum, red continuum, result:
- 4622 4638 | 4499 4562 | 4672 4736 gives -0.02 mag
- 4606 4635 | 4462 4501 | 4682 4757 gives -0.04 mag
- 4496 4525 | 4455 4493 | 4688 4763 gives -0.06 mag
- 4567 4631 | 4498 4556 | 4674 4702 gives -0.02 mag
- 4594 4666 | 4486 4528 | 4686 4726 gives -0.02 mag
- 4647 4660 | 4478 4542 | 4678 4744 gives -0.01 mag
